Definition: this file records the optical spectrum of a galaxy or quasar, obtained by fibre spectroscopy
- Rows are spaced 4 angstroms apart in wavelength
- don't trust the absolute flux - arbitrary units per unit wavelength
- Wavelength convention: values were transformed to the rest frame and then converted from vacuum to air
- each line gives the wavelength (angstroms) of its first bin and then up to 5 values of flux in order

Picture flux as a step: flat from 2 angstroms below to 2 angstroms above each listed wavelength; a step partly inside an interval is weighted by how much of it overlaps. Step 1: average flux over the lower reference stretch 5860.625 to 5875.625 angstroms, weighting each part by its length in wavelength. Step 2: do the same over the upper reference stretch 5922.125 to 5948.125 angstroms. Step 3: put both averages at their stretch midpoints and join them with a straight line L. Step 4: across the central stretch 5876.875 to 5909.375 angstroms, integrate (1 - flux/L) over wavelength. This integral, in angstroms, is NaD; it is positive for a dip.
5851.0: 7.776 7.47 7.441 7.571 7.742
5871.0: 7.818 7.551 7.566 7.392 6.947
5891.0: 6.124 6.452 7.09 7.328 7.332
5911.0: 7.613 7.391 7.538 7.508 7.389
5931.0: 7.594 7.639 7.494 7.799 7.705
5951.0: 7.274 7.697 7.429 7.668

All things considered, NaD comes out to 2.6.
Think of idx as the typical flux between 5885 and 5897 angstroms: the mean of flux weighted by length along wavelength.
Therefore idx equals 6.51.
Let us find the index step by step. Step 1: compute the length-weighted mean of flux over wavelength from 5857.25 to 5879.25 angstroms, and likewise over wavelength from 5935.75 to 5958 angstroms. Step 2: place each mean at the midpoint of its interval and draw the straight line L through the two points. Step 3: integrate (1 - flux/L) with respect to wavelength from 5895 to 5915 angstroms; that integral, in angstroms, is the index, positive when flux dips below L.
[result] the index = 0.9 angstroms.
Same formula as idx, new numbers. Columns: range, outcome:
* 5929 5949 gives 7.65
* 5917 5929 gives 7.48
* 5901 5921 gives 7.44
